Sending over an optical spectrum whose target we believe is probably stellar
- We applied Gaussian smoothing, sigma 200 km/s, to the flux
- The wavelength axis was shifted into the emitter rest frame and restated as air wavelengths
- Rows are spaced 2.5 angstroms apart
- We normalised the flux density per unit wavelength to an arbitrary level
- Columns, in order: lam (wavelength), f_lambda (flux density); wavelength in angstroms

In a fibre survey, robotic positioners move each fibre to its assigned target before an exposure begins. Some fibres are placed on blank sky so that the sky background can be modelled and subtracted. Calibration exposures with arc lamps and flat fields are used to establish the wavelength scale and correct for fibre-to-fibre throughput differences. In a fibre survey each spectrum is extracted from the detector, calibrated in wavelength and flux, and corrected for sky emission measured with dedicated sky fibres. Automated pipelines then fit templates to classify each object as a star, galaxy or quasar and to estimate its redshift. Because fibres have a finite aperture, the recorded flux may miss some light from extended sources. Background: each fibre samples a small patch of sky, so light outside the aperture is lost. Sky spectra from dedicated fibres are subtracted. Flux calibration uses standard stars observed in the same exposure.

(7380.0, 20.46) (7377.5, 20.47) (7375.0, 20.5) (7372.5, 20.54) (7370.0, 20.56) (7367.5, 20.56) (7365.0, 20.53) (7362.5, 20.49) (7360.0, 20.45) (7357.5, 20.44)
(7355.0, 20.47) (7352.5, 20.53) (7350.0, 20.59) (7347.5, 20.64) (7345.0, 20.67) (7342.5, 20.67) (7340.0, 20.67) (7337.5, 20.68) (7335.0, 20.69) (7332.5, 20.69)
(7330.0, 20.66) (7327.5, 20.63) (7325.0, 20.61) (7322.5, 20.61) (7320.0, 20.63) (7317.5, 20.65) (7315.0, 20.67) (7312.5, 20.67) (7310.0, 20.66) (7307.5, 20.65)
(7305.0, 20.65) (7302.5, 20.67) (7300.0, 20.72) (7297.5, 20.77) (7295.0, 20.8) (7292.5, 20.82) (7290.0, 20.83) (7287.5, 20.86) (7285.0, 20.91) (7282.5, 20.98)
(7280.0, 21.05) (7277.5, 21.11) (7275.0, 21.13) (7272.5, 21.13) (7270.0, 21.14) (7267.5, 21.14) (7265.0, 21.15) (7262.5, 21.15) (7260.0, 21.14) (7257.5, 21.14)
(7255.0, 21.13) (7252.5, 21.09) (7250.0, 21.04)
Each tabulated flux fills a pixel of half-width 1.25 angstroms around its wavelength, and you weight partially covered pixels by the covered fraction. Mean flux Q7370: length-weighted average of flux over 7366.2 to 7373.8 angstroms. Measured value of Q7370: 20.6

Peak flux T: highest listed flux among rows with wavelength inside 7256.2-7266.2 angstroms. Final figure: 21.15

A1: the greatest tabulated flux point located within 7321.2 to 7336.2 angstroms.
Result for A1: 20.69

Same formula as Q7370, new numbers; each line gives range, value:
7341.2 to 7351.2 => 20.6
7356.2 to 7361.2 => 20.4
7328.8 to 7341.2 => 20.7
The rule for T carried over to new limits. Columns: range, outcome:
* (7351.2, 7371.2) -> 20.56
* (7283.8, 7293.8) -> 20.91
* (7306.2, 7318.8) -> 20.67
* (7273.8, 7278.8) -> 21.13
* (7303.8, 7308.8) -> 20.65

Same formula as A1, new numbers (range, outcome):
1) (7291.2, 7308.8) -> 20.82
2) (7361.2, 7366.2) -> 20.53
